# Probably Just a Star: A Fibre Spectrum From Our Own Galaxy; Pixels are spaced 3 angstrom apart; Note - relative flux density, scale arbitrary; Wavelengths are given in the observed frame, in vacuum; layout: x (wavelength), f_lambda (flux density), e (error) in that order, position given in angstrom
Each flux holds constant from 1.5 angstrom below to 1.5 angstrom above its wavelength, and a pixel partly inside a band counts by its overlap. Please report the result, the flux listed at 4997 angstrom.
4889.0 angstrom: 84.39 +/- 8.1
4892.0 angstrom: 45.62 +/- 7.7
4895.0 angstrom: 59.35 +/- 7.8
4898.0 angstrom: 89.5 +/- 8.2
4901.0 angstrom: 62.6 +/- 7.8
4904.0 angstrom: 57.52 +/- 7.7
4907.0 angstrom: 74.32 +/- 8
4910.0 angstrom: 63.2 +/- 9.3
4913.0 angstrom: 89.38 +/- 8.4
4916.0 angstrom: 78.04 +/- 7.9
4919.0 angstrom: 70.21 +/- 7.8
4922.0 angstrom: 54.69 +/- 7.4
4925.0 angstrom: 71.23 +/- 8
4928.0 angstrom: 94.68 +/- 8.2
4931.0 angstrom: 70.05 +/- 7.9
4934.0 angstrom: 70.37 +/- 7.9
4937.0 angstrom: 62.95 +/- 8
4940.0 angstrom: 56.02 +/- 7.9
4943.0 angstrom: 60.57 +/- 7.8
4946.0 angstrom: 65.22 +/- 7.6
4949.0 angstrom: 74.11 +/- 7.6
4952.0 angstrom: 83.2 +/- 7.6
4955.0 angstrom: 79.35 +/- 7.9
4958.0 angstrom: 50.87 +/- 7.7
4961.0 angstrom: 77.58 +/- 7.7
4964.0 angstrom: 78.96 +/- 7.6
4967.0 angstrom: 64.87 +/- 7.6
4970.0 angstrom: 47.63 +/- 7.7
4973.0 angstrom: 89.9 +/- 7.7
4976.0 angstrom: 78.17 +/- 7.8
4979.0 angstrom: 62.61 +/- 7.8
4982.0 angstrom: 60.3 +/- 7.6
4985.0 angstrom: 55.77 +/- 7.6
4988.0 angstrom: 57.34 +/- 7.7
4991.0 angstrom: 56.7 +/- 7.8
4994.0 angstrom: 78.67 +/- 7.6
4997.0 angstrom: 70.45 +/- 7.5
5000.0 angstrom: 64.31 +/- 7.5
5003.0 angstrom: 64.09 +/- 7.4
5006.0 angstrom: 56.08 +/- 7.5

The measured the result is 70.45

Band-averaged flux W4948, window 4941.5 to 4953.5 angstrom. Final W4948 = 70.8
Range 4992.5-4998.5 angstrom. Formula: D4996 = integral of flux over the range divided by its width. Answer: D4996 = 74.6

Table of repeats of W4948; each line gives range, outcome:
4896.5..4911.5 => 69.4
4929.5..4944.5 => 64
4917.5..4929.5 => 72.7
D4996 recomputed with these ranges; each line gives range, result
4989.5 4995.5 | 67.7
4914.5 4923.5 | 67.6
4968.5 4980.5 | 69.6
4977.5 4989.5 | 59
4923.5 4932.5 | 78.7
